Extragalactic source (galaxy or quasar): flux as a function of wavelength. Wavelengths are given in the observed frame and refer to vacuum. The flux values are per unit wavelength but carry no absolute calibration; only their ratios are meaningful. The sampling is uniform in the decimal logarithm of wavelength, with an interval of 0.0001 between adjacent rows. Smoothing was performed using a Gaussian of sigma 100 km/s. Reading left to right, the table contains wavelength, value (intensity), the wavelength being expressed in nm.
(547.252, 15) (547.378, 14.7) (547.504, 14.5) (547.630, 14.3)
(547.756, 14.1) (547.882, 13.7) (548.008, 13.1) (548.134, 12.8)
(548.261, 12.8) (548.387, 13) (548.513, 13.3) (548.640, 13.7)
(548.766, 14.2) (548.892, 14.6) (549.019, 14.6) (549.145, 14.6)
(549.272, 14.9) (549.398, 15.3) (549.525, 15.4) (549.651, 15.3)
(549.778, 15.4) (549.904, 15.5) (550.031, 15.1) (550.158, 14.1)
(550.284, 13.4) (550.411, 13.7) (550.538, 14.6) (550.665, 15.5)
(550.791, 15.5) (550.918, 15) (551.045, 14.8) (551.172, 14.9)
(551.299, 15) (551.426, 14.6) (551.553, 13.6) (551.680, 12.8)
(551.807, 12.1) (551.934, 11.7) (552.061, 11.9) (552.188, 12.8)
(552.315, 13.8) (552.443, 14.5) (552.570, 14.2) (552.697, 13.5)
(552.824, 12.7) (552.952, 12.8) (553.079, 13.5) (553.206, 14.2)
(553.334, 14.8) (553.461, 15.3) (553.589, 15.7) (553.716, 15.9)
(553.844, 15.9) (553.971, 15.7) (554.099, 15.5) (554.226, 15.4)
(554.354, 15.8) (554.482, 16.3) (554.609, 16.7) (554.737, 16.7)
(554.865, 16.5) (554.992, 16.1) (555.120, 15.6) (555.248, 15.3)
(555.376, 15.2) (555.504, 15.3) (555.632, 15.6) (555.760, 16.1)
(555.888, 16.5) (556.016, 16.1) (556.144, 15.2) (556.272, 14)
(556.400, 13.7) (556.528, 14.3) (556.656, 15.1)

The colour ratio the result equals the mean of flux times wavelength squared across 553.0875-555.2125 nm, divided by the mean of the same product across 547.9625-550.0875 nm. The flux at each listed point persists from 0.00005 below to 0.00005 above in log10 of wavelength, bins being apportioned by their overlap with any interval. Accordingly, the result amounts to 1.1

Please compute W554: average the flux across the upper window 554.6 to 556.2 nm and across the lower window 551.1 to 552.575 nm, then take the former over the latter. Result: 1.2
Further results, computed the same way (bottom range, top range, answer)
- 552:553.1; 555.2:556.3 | 1.17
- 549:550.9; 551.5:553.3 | 0.89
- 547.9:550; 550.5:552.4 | 0.97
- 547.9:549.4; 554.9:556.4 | 1.12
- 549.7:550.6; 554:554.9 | 1.11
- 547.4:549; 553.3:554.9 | 1.16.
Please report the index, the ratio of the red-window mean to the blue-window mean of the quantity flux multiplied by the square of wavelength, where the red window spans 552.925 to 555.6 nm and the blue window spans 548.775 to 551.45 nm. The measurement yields 1.1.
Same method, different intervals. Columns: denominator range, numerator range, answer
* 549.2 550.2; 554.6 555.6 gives 1.07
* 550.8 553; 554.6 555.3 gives 1.20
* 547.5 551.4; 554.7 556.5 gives 1.10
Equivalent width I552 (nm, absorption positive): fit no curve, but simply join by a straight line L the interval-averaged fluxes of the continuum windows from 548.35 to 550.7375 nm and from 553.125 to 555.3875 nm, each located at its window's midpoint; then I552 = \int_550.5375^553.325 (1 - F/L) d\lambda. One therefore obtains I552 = 0.24 nm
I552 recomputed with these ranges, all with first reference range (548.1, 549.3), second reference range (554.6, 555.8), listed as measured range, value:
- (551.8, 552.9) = 0.14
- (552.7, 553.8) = 0.07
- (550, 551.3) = -0.02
